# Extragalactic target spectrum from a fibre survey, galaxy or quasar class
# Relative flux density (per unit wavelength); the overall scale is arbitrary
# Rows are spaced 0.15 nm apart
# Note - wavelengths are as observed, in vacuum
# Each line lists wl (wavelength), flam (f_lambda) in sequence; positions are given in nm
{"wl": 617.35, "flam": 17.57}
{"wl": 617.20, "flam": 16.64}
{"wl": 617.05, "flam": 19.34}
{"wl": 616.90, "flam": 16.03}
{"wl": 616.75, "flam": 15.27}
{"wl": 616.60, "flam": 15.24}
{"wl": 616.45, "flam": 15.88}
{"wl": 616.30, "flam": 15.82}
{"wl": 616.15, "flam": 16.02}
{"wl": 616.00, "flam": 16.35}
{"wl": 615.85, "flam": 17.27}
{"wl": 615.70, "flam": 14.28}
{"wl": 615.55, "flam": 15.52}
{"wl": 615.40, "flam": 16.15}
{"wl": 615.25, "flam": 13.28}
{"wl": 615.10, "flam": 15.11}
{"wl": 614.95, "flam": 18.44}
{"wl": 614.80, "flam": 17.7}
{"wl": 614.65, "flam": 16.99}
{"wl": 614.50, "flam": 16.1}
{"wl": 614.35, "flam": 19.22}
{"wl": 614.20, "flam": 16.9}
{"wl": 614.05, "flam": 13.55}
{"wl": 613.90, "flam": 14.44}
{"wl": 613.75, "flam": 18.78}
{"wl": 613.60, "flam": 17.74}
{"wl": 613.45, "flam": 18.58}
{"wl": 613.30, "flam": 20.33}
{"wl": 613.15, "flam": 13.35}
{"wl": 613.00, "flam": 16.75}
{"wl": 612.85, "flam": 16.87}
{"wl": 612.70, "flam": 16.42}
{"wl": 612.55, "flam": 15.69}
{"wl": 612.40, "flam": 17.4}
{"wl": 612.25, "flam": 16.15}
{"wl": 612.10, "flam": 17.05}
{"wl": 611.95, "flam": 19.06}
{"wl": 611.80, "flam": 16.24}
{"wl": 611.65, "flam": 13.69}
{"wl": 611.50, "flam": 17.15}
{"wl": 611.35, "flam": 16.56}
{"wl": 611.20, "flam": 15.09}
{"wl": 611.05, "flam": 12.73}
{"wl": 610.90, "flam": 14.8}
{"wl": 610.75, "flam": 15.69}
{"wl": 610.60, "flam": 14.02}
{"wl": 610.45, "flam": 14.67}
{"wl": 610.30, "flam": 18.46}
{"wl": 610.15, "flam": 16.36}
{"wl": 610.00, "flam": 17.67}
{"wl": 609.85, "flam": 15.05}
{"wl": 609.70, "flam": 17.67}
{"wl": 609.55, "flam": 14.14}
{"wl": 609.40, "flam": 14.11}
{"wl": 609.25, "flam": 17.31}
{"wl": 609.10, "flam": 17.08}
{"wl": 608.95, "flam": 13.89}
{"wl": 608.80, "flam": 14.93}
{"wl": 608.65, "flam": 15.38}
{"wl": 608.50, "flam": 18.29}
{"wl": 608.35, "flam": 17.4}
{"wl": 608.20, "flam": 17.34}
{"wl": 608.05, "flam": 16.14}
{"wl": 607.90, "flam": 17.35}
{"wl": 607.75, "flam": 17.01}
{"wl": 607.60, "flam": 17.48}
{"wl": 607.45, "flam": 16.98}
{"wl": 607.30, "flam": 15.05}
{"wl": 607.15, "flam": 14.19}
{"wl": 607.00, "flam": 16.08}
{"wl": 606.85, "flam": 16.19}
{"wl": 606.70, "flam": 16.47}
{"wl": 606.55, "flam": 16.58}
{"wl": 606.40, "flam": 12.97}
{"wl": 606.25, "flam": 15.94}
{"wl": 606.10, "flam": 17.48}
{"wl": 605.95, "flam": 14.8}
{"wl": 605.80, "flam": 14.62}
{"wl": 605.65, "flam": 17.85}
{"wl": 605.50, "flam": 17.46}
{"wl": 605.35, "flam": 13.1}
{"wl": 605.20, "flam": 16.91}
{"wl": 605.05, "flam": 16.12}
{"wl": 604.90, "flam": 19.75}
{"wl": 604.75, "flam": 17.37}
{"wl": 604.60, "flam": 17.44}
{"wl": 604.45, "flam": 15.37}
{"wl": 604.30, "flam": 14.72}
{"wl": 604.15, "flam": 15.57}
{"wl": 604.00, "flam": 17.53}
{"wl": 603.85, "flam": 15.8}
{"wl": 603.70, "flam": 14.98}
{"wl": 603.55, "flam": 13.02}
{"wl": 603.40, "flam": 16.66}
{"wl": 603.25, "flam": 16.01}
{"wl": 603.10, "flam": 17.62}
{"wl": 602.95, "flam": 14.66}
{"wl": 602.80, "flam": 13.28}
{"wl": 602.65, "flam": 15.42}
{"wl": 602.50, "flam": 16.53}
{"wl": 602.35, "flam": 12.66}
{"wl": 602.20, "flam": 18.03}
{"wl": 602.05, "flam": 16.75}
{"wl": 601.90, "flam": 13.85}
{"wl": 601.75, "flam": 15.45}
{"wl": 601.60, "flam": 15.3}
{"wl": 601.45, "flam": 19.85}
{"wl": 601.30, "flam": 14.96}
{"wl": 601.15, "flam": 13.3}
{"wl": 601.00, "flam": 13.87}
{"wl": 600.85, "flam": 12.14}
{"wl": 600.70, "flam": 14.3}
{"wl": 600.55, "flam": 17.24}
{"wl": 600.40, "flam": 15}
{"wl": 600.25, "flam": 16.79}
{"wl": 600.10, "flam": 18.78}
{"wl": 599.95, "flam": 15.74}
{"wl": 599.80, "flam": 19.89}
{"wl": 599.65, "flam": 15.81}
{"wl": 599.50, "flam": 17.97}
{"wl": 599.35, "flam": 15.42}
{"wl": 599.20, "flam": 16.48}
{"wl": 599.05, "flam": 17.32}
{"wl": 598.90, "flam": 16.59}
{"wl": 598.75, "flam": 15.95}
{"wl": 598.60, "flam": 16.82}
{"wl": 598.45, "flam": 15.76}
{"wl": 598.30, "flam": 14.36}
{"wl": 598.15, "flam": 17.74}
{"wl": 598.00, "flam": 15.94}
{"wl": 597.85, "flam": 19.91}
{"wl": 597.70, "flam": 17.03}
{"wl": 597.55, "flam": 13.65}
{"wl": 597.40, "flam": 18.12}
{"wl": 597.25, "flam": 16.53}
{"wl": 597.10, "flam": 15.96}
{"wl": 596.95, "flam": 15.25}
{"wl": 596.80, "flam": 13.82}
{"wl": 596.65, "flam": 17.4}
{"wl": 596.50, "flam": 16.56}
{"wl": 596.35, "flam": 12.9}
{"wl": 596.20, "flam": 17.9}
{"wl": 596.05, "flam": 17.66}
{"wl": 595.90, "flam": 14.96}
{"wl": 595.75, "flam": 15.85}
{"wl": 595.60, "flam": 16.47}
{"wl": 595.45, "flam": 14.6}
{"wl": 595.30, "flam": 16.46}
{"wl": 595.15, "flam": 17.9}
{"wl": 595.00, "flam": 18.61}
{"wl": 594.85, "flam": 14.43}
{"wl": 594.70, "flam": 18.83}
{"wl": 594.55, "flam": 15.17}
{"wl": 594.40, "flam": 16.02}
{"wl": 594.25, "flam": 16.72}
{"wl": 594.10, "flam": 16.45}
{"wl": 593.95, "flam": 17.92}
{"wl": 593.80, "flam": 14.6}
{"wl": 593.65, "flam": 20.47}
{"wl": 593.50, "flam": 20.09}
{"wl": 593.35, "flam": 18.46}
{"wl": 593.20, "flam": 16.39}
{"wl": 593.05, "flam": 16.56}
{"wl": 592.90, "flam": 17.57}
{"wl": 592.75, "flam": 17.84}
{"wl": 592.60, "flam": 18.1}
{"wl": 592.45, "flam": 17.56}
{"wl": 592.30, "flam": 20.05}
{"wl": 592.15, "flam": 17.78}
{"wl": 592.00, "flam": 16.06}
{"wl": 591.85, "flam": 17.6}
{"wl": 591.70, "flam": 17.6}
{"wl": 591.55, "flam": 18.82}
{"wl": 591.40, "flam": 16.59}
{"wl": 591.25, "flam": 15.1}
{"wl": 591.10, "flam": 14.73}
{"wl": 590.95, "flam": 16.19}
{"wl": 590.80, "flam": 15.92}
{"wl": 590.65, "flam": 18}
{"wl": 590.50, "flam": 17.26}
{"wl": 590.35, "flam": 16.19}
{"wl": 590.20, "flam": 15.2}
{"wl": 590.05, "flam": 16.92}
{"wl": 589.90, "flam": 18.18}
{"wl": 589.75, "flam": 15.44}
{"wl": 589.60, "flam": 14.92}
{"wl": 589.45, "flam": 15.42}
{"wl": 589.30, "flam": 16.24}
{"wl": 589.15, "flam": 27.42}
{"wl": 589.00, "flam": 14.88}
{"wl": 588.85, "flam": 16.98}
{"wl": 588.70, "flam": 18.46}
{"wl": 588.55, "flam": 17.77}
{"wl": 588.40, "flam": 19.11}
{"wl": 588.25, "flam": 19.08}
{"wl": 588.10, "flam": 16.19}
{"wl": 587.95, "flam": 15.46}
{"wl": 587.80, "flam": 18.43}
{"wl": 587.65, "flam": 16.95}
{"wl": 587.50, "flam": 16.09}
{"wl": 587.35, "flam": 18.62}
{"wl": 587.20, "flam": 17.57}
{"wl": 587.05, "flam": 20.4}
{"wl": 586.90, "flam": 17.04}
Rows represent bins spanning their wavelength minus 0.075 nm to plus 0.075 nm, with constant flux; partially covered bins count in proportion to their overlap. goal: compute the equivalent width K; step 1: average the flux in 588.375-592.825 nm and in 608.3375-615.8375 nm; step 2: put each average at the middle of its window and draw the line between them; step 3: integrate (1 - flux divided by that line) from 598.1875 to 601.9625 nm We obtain 0.18 nm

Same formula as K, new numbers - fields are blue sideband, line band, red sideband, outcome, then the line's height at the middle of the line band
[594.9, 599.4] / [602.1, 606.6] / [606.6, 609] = 0.12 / 16.3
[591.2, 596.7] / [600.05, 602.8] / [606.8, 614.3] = 0.20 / 16.7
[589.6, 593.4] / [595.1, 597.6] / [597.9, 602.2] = 0.07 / 16.5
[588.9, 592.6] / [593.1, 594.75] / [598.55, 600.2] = -0.03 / 17.1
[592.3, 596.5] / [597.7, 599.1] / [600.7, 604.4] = -0.05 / 16.1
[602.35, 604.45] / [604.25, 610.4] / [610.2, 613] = -0.22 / 15.7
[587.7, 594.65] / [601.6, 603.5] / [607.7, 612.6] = 0.12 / 16.6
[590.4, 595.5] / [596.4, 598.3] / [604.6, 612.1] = 0.05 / 16.8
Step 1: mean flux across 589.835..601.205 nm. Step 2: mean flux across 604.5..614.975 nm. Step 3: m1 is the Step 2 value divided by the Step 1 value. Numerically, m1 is 0.98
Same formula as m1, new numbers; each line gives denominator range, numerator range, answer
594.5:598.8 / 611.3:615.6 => 1.02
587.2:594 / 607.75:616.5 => 0.94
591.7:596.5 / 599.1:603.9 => 0.92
